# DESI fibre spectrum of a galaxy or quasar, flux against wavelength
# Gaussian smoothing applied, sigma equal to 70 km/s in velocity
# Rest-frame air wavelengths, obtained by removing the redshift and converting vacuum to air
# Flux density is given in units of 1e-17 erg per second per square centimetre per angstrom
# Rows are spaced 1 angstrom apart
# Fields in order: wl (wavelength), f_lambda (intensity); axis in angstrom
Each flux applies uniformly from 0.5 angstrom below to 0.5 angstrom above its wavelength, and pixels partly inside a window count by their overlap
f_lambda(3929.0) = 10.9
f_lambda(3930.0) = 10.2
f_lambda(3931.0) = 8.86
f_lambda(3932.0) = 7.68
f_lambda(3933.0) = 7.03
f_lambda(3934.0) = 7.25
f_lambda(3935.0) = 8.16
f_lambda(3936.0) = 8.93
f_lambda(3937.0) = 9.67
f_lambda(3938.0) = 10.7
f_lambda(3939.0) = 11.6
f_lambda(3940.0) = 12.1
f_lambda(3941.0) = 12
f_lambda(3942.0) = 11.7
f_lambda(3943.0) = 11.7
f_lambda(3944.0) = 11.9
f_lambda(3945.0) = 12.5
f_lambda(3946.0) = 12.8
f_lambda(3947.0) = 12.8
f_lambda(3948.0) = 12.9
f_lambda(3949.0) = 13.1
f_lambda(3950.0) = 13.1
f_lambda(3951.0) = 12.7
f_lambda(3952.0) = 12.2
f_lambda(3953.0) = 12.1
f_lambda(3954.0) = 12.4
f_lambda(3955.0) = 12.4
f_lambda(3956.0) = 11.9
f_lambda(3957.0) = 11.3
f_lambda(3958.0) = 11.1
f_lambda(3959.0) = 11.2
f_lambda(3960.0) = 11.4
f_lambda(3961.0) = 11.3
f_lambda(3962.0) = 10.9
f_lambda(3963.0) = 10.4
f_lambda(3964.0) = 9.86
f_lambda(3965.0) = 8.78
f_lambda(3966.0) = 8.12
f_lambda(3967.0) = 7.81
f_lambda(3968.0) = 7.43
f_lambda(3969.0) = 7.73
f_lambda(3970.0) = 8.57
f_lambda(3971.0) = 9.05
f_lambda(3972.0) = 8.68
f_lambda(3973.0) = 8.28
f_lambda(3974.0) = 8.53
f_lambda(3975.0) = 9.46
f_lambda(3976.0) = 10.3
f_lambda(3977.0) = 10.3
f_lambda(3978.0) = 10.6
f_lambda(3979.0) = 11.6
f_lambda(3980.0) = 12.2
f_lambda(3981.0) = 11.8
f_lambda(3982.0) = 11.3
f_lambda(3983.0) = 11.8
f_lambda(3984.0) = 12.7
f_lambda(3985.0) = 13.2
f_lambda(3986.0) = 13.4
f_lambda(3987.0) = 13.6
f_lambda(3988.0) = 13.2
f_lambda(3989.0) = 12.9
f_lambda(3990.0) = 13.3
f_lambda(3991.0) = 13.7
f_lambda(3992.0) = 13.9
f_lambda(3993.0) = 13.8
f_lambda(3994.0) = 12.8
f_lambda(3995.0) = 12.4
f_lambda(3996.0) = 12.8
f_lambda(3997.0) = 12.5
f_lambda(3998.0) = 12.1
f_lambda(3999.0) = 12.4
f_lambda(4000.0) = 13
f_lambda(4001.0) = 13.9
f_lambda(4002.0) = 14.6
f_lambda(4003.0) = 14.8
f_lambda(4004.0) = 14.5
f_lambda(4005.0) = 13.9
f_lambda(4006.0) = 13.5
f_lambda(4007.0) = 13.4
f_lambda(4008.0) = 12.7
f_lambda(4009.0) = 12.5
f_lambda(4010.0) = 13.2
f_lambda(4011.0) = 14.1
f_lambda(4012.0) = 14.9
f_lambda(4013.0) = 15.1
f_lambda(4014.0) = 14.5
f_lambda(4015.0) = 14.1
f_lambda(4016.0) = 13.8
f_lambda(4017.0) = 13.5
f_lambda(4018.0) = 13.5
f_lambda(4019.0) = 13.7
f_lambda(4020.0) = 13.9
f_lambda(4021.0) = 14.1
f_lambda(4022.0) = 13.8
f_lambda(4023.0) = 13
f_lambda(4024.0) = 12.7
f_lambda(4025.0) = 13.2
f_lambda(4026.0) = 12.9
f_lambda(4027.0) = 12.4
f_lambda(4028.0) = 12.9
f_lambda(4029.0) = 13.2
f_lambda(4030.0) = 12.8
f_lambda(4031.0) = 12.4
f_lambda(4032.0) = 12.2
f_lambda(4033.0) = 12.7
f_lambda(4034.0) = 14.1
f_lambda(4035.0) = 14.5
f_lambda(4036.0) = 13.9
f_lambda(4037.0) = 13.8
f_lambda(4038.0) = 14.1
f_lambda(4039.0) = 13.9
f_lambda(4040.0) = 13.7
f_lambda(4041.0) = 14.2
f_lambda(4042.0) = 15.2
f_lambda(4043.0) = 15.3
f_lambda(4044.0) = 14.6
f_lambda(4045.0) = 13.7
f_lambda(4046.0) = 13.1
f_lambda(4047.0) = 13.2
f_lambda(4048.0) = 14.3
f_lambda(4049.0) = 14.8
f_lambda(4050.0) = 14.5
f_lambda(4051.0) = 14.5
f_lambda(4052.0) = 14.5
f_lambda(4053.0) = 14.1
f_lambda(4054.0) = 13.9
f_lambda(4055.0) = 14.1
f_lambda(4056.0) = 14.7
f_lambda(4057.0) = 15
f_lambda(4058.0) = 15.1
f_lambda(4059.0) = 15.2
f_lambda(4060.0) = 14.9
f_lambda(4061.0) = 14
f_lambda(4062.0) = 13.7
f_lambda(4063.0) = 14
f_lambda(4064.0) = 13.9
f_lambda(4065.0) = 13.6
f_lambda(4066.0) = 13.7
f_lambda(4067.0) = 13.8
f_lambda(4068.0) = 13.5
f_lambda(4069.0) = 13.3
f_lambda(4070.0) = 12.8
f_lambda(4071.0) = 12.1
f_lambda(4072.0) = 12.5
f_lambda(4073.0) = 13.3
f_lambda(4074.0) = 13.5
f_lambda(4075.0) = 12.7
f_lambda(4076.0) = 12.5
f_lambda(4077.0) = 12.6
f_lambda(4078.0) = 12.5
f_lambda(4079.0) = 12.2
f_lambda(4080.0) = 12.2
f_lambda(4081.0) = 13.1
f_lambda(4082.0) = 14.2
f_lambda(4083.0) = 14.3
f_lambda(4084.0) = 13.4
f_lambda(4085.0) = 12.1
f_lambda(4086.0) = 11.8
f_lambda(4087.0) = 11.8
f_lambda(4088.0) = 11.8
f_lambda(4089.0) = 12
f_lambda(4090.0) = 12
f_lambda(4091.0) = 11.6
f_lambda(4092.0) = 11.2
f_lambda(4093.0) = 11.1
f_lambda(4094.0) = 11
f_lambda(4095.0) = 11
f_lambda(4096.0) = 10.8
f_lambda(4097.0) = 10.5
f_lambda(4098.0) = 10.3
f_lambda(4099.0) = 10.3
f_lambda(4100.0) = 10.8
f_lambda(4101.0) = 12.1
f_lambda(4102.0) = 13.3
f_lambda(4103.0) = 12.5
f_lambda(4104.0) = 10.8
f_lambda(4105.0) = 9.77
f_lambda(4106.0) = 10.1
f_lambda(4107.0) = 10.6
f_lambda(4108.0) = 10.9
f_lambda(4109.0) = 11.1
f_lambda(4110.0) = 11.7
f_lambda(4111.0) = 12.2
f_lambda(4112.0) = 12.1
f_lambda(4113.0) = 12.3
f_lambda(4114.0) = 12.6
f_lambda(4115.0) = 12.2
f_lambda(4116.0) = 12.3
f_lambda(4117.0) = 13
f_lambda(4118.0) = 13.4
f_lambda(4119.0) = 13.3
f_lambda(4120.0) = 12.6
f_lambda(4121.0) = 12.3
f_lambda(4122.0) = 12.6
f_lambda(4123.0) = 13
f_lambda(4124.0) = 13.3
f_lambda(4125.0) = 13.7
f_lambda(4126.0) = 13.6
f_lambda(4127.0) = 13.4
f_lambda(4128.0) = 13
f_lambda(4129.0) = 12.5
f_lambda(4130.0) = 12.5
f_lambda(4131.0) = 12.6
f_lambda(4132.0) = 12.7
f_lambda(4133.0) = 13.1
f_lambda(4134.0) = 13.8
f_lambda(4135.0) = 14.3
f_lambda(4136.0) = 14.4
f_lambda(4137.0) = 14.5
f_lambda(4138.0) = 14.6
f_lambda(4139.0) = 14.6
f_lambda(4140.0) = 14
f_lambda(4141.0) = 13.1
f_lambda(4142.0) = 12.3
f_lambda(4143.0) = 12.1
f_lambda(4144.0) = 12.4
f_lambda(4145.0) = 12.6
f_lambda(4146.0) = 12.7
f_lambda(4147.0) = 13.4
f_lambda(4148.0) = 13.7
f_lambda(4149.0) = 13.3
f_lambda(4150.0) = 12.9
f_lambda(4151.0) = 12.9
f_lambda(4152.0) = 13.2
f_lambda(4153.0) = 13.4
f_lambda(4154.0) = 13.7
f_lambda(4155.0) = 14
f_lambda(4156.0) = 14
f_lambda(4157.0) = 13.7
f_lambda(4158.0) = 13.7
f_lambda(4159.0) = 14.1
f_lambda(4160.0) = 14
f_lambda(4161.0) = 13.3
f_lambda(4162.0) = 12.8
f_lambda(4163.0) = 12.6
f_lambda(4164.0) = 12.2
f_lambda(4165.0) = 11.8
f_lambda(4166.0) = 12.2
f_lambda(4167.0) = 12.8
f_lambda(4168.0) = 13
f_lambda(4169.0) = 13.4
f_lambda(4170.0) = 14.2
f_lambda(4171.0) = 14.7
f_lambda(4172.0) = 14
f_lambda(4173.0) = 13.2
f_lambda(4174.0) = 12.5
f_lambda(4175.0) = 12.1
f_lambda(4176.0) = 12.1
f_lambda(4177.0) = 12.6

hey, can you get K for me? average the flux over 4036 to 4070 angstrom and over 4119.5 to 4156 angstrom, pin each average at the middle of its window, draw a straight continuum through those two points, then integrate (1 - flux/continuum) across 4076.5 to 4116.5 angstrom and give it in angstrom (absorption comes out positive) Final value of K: 5.60 angstrom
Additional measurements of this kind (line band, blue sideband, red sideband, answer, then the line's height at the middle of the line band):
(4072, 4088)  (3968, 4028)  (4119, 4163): 0.3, 13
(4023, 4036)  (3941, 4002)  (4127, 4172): -1.0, 12.1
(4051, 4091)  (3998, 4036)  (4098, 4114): -3.6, 12.2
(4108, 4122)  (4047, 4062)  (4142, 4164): 1.4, 13.7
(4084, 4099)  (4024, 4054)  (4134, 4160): 2.5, 13.6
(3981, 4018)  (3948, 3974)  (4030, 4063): -3.8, 12.1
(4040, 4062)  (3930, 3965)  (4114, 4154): -3.9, 12.2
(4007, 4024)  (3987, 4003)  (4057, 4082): -0.6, 13.3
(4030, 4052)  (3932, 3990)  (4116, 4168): -3.7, 11.9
